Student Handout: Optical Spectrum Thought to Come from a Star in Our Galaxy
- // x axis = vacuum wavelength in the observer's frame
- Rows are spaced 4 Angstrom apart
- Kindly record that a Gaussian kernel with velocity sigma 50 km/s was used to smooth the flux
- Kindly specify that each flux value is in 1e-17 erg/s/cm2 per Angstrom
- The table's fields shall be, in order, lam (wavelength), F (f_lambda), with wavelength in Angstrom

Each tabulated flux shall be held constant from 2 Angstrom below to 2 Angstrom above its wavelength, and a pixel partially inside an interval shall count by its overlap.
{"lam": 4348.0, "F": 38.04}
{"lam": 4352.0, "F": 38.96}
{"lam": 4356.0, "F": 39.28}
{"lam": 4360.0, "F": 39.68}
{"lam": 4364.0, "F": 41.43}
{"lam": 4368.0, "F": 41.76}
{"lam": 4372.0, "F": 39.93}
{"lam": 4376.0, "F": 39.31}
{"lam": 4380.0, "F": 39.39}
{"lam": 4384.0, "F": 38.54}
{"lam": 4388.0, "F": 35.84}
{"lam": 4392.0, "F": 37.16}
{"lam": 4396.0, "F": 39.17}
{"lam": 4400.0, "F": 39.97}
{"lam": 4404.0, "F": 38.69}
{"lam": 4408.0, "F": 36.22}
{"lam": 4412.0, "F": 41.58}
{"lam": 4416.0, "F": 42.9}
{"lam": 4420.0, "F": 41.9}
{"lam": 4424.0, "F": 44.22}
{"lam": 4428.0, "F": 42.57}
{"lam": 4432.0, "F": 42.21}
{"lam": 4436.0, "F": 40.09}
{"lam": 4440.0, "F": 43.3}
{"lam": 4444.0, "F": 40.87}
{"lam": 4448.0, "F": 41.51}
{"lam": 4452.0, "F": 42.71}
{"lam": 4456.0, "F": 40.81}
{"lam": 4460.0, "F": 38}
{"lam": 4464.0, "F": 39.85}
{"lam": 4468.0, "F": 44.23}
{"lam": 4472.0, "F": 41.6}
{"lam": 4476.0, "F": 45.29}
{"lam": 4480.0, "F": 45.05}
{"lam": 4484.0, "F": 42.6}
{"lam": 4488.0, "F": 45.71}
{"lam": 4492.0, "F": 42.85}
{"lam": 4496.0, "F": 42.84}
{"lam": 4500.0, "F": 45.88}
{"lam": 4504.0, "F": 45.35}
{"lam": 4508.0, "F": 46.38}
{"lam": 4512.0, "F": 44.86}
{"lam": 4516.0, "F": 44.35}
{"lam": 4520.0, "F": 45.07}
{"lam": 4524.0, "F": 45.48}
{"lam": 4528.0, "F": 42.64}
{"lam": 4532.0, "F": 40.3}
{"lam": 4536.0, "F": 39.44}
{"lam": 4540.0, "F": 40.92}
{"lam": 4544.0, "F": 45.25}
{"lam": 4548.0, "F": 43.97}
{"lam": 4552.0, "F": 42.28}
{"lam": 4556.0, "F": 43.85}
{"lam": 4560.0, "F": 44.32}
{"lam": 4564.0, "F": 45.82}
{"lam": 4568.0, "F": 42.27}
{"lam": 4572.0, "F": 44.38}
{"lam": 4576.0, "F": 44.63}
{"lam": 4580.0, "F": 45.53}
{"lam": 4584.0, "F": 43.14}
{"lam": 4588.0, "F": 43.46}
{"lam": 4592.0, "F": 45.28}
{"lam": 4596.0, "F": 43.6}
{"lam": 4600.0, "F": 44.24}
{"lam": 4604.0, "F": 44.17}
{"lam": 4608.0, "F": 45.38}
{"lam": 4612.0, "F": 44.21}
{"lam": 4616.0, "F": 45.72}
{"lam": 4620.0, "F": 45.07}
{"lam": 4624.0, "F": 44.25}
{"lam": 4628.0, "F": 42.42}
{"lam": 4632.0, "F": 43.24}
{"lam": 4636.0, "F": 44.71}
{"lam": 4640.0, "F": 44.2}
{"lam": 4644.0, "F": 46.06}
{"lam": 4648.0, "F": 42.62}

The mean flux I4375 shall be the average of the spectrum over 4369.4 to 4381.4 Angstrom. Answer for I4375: 39.7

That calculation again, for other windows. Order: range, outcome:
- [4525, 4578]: 43.1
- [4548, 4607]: 44.1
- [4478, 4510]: 44.6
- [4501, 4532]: 44.6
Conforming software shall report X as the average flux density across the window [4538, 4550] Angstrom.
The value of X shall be 43.4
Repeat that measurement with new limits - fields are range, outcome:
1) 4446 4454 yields 42.1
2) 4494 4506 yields 44.7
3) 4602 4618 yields 44.9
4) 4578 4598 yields 44.2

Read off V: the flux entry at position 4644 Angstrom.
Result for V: 46.06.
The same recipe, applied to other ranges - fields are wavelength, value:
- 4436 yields 40.09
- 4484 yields 42.6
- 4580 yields 45.53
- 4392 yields 37.16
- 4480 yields 45.05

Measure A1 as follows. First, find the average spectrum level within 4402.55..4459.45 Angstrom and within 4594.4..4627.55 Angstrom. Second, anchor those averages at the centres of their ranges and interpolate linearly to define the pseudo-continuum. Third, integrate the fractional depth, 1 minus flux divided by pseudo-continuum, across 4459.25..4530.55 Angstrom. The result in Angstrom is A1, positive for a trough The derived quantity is -2.3 Angstrom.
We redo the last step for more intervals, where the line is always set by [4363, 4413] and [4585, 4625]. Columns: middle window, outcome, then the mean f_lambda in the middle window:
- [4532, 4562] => 0.3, 42.7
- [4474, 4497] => -1.4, 44.1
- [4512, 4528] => -0.9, 44.7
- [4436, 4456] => -0.6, 41.8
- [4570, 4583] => -0.3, 44.7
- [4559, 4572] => -0.2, 44.2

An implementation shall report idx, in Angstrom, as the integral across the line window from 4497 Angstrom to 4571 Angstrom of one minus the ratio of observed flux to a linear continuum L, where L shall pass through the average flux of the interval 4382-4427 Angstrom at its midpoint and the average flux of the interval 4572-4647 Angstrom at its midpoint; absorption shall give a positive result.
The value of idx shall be -2.0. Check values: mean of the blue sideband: 39.7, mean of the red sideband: 44.4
